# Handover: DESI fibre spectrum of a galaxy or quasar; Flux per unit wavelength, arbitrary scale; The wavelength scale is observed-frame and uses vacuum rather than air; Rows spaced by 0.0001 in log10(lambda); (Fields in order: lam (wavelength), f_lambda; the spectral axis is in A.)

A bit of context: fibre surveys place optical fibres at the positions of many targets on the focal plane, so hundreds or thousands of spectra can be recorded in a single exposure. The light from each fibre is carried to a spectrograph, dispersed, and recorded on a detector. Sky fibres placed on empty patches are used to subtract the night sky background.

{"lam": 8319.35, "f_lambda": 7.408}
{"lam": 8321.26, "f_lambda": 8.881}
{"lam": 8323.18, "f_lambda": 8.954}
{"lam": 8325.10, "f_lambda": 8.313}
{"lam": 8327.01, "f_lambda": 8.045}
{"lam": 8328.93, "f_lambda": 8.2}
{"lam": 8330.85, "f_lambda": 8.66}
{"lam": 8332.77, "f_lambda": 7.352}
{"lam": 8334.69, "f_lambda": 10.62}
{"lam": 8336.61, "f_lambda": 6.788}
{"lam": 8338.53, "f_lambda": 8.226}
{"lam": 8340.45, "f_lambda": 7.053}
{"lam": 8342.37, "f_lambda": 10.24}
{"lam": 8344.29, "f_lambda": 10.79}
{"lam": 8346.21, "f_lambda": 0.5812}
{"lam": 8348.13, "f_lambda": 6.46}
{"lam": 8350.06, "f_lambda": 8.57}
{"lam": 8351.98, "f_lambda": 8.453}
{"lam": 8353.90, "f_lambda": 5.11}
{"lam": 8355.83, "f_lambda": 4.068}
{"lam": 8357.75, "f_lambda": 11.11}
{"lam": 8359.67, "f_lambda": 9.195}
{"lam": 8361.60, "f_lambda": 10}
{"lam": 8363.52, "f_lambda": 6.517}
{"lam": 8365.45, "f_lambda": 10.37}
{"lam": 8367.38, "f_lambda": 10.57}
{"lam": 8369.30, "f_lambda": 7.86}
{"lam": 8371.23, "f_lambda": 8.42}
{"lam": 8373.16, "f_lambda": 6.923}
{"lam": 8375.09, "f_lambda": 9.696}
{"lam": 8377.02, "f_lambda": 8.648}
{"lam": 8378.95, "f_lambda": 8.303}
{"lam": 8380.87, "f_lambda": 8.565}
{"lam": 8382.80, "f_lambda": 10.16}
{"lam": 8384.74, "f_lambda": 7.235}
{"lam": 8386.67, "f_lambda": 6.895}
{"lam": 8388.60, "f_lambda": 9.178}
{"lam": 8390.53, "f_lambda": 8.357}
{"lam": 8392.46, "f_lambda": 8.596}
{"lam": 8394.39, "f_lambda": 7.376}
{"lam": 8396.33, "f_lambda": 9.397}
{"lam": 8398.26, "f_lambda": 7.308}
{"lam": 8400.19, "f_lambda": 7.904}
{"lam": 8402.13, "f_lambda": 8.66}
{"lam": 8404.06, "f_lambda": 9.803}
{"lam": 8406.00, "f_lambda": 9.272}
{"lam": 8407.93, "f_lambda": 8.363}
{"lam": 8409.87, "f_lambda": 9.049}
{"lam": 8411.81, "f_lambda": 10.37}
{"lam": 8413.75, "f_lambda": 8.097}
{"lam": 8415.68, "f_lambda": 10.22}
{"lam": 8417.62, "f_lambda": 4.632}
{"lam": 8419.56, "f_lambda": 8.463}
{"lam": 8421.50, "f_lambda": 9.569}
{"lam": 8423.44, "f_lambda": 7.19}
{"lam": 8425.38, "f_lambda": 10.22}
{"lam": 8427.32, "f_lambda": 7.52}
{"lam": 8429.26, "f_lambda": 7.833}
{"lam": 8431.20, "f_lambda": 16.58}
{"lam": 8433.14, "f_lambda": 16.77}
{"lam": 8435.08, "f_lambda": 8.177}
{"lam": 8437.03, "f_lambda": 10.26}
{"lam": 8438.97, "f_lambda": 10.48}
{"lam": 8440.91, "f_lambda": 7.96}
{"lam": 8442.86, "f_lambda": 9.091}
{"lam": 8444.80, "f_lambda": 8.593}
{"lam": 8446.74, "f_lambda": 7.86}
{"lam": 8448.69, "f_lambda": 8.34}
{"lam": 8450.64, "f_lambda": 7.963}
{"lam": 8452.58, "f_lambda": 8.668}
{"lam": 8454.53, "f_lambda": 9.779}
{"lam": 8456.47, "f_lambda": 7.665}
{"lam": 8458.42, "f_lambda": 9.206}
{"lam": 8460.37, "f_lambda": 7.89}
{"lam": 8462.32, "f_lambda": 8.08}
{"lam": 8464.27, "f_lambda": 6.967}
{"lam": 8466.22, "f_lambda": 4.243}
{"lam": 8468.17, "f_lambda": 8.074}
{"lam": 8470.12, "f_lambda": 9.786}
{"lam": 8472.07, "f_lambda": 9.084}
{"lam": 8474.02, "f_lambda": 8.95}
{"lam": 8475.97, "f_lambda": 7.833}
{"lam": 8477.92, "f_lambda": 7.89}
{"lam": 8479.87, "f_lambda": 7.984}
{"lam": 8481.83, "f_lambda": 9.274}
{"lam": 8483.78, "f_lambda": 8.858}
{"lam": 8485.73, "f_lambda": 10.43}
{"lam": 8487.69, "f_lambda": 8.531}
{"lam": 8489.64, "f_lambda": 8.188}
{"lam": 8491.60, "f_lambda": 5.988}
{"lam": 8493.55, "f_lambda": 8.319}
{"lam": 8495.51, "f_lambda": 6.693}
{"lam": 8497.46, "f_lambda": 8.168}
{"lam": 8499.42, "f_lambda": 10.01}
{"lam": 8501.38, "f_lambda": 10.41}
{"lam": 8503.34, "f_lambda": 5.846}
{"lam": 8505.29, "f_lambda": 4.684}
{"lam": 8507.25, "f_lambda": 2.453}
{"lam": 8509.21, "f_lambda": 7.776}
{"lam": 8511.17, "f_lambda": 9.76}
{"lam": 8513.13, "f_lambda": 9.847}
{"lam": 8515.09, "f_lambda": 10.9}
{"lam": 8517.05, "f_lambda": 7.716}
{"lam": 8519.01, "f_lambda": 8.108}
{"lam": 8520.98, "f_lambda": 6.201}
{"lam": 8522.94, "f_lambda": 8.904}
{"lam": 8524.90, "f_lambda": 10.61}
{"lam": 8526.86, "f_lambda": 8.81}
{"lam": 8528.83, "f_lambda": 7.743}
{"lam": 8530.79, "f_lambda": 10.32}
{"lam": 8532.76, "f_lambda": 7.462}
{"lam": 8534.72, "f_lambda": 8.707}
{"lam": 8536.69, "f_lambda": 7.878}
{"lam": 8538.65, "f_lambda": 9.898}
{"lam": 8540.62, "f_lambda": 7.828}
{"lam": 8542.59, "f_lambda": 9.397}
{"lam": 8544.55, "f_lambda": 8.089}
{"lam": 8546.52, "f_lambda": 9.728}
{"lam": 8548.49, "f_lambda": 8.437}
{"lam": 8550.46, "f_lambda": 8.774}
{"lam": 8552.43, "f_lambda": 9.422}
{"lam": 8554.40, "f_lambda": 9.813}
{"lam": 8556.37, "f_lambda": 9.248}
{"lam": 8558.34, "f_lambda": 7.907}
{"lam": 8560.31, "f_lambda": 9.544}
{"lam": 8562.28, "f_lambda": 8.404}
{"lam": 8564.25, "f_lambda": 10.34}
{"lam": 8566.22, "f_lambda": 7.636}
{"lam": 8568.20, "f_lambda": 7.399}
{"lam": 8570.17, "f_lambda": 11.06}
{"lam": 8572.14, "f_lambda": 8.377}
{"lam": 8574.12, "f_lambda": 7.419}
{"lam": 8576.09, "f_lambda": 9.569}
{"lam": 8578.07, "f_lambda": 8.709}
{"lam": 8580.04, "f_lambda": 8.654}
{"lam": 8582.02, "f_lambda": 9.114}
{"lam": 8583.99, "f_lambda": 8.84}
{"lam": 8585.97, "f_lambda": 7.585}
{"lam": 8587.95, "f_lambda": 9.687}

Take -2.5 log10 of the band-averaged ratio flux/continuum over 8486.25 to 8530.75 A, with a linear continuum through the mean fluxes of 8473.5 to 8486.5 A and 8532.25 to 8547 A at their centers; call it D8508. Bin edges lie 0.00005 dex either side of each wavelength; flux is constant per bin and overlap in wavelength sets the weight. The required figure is 0.08 mag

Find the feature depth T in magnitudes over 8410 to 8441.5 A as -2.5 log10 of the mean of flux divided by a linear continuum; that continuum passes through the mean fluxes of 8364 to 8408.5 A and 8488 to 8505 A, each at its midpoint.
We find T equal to -0.16 mag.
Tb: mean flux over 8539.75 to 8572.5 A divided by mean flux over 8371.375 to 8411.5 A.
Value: 1.05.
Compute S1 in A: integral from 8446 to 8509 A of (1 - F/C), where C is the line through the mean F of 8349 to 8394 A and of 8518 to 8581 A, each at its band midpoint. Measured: 4.8 A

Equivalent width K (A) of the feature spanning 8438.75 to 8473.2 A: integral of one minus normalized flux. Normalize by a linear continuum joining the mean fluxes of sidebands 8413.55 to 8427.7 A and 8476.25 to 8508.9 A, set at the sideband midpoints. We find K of -1.1 A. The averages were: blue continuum 8.28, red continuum 7.74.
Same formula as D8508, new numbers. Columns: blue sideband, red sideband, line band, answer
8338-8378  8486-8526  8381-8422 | -0.06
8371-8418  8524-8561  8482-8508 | 0.15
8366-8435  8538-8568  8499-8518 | 0.14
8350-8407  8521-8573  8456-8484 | 0.07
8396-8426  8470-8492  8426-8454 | -0.13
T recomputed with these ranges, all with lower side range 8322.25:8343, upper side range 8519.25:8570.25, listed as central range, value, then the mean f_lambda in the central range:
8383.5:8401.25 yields 0.06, 8.06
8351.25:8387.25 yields 0.01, 8.34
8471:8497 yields 0.04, 8.31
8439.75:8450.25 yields 0.03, 8.38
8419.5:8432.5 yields -0.16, 9.89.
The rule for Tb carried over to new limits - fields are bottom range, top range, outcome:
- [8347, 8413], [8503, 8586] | 1.01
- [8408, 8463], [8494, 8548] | 0.91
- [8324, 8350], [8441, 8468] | 1.03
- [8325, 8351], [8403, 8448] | 1.20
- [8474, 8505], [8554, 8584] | 1.08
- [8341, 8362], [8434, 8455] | 1.16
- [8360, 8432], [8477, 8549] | 0.95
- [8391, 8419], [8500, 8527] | 0.94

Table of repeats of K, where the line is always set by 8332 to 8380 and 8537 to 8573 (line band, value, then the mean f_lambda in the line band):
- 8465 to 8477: 0.9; 7.98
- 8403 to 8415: -1.3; 9.18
